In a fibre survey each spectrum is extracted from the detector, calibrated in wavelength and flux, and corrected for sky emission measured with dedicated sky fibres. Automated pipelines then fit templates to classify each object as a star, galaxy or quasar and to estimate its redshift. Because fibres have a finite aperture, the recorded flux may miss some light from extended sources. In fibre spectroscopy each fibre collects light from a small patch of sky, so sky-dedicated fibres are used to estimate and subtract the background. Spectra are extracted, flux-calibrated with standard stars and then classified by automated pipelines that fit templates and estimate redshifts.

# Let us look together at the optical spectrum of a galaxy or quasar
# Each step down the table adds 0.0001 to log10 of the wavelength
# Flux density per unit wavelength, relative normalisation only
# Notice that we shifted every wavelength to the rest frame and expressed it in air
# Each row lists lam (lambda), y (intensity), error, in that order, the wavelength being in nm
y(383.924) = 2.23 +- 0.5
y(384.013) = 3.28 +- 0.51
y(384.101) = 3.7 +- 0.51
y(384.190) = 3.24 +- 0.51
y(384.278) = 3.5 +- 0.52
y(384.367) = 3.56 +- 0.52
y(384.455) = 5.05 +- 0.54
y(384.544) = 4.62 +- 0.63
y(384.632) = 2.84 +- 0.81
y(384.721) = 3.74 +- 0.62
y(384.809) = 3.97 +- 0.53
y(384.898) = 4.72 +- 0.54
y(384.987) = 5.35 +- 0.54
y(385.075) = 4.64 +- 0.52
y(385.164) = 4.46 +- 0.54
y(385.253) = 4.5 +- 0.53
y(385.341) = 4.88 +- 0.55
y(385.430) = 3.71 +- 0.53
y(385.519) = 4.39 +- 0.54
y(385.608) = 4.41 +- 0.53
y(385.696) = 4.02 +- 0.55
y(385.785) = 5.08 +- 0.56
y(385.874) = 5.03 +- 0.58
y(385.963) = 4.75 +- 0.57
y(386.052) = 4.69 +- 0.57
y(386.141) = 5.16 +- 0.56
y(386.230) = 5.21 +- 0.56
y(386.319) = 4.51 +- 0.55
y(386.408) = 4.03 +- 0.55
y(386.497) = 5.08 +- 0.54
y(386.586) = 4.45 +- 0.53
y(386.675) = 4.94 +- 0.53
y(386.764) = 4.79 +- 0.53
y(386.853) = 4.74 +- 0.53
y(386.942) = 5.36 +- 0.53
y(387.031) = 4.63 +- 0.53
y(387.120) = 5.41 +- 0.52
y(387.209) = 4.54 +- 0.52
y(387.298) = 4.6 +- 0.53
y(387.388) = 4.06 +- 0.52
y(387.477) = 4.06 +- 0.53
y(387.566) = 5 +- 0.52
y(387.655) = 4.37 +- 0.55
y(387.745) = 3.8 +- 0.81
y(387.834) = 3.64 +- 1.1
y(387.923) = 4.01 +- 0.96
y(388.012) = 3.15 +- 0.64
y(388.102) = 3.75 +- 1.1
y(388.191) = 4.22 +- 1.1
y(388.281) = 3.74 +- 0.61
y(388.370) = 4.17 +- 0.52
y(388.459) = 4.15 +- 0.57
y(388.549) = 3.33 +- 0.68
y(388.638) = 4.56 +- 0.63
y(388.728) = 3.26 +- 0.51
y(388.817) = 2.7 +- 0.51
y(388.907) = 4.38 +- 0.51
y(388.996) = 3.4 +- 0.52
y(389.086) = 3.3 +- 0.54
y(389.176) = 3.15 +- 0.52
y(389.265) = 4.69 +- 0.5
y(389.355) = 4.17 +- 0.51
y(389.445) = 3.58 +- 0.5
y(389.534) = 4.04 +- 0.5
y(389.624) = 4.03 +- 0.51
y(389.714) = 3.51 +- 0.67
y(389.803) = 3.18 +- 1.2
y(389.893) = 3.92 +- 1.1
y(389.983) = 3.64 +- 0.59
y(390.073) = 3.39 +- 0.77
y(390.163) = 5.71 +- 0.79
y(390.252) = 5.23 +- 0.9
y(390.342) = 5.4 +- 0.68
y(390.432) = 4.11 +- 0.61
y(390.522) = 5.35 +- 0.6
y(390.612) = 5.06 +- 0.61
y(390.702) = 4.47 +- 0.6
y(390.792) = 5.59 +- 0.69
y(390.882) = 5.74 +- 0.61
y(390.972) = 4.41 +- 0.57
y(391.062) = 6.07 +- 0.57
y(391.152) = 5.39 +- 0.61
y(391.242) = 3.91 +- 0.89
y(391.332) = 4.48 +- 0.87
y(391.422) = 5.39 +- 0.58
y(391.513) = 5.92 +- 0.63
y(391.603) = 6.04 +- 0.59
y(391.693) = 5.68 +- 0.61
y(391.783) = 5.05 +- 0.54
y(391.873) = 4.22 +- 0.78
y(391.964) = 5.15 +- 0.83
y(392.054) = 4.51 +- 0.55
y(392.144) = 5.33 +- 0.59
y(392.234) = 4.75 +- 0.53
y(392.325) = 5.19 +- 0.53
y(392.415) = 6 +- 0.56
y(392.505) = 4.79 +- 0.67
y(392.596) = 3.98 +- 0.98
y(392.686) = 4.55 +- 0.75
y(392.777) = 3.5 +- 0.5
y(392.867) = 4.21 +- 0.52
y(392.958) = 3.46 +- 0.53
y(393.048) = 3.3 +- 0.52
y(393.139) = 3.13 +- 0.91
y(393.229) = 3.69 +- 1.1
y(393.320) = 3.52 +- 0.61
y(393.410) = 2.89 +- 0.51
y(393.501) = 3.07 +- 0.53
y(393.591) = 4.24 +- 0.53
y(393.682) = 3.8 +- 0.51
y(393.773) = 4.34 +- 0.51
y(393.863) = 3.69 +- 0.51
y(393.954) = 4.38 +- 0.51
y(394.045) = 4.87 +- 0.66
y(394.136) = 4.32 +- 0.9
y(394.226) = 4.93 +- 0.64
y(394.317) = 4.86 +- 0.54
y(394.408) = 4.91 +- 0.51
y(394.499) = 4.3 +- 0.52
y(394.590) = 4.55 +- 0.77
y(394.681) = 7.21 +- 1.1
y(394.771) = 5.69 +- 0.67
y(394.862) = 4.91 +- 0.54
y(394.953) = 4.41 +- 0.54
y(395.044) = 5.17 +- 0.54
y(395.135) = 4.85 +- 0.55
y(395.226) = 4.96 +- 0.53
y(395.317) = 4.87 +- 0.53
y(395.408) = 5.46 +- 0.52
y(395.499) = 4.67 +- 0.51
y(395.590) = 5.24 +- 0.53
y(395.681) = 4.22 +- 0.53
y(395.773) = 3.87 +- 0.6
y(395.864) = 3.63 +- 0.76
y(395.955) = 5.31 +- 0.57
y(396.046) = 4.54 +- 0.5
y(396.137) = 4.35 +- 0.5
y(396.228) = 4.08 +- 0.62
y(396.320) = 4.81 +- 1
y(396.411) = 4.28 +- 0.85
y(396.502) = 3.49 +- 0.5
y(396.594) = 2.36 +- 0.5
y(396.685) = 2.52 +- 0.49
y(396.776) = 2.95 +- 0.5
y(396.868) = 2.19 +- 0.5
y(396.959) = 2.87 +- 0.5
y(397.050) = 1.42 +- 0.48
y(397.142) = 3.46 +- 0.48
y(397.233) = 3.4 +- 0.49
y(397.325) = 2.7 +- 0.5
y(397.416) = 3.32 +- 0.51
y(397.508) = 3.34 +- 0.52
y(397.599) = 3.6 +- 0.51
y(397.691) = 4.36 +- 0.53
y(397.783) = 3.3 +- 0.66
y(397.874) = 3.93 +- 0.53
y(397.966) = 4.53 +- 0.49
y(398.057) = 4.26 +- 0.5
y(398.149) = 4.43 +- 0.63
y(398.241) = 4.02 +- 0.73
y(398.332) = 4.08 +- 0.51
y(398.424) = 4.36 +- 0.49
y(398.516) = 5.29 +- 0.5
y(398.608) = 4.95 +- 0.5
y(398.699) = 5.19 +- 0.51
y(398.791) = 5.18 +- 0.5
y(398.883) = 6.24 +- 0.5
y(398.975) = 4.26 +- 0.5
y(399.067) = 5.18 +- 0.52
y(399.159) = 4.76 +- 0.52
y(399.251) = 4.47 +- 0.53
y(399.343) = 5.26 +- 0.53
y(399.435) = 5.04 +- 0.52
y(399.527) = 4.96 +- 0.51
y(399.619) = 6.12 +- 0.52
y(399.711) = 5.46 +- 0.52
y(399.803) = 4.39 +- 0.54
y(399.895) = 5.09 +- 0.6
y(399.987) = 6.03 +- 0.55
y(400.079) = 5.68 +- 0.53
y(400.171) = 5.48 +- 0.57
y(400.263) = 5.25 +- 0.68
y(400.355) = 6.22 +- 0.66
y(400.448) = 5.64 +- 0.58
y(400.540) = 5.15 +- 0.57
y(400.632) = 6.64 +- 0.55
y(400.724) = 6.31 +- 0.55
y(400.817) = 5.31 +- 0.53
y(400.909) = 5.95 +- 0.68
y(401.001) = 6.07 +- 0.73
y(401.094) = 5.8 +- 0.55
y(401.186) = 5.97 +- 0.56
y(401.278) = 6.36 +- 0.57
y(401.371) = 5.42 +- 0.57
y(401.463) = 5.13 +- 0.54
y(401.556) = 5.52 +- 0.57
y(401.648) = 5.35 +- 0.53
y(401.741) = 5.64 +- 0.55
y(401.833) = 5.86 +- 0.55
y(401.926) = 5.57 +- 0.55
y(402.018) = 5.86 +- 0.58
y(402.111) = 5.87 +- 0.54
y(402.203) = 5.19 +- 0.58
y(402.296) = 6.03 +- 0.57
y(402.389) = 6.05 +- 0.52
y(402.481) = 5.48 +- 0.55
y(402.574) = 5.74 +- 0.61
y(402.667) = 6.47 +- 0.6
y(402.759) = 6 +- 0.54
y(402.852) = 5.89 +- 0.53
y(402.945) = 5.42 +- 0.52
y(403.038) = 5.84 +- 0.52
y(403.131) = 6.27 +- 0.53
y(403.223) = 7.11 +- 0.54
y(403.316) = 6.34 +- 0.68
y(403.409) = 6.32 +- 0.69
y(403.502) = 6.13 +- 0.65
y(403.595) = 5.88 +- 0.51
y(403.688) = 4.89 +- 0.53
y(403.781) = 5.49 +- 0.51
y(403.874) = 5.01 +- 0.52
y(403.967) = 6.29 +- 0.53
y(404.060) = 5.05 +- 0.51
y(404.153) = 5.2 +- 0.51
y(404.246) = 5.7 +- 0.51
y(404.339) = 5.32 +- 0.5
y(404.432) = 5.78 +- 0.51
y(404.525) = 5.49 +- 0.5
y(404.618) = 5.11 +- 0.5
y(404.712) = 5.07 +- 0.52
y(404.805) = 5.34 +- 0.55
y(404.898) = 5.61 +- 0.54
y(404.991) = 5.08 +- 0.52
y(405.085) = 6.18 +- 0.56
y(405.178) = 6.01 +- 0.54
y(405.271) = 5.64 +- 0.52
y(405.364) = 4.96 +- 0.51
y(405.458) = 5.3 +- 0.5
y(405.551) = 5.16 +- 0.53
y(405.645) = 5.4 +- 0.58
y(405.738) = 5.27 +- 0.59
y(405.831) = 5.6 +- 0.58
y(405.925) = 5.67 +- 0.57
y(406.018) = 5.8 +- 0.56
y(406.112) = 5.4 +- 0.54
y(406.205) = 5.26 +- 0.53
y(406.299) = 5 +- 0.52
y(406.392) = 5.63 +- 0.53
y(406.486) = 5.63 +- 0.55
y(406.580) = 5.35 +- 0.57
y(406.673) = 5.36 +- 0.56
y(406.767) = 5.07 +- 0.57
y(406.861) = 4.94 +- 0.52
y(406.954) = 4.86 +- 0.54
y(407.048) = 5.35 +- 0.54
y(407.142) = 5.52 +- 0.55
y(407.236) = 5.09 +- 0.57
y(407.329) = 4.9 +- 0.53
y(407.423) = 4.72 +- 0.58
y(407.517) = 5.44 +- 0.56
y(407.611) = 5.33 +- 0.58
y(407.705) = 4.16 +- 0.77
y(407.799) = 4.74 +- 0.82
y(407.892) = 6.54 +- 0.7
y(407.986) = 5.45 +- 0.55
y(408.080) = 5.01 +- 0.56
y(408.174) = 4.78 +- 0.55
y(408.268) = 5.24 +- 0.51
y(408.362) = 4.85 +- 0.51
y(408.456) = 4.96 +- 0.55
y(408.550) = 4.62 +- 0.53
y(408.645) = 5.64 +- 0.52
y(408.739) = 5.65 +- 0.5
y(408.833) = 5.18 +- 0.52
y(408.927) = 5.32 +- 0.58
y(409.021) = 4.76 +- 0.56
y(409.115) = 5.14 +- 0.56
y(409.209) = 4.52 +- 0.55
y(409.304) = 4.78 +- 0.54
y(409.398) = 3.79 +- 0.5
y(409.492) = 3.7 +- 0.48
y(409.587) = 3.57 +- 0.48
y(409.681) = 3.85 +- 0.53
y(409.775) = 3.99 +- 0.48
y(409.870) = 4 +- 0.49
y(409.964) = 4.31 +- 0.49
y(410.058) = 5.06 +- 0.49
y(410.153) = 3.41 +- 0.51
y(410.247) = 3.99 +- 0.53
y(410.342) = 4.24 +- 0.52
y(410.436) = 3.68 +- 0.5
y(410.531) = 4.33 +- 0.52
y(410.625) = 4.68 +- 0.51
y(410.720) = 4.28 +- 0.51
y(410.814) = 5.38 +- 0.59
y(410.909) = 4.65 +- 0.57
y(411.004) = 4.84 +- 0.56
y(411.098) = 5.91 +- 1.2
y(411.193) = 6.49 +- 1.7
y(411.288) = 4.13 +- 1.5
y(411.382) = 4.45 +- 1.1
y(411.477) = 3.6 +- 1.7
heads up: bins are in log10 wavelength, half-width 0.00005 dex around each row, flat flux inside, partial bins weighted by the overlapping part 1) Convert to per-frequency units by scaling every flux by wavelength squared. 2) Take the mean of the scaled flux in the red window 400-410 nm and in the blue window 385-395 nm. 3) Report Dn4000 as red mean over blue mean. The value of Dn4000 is 1.3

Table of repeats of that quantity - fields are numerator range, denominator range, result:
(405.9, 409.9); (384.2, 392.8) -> 1.23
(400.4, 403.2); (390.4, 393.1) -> 1.26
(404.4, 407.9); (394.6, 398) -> 1.38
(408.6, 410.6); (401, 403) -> 0.80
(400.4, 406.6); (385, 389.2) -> 1.43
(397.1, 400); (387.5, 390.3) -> 1.21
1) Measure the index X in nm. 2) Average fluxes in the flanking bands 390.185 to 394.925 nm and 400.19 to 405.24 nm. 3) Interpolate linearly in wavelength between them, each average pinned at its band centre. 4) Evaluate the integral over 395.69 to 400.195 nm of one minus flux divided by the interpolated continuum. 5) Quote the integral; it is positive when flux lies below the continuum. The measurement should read 0.858 nm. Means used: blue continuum 4.69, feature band 4.26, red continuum 5.73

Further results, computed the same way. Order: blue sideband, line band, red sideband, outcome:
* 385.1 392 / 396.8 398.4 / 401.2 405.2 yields 0.535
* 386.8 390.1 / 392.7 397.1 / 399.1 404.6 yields 0.600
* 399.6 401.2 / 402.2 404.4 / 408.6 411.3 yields -0.185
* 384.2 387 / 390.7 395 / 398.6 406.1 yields 0.283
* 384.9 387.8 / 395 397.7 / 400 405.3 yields 0.729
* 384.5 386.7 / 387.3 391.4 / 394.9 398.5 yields 0.101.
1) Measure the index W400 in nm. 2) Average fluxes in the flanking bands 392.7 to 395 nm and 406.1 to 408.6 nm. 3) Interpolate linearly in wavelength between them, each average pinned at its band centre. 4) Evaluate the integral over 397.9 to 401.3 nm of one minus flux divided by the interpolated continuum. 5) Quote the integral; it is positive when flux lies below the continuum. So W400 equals -0.46 nm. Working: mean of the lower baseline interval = 4.25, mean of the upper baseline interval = 5.15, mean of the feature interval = 5.27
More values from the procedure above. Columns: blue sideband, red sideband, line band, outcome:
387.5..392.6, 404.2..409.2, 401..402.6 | -0.213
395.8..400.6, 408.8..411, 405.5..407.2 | -0.376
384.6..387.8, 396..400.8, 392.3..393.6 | 0.162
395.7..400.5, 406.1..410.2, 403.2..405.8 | -0.478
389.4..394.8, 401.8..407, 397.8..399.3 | 0.127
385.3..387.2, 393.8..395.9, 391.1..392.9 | -0.056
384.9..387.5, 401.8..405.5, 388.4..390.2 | 0.392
